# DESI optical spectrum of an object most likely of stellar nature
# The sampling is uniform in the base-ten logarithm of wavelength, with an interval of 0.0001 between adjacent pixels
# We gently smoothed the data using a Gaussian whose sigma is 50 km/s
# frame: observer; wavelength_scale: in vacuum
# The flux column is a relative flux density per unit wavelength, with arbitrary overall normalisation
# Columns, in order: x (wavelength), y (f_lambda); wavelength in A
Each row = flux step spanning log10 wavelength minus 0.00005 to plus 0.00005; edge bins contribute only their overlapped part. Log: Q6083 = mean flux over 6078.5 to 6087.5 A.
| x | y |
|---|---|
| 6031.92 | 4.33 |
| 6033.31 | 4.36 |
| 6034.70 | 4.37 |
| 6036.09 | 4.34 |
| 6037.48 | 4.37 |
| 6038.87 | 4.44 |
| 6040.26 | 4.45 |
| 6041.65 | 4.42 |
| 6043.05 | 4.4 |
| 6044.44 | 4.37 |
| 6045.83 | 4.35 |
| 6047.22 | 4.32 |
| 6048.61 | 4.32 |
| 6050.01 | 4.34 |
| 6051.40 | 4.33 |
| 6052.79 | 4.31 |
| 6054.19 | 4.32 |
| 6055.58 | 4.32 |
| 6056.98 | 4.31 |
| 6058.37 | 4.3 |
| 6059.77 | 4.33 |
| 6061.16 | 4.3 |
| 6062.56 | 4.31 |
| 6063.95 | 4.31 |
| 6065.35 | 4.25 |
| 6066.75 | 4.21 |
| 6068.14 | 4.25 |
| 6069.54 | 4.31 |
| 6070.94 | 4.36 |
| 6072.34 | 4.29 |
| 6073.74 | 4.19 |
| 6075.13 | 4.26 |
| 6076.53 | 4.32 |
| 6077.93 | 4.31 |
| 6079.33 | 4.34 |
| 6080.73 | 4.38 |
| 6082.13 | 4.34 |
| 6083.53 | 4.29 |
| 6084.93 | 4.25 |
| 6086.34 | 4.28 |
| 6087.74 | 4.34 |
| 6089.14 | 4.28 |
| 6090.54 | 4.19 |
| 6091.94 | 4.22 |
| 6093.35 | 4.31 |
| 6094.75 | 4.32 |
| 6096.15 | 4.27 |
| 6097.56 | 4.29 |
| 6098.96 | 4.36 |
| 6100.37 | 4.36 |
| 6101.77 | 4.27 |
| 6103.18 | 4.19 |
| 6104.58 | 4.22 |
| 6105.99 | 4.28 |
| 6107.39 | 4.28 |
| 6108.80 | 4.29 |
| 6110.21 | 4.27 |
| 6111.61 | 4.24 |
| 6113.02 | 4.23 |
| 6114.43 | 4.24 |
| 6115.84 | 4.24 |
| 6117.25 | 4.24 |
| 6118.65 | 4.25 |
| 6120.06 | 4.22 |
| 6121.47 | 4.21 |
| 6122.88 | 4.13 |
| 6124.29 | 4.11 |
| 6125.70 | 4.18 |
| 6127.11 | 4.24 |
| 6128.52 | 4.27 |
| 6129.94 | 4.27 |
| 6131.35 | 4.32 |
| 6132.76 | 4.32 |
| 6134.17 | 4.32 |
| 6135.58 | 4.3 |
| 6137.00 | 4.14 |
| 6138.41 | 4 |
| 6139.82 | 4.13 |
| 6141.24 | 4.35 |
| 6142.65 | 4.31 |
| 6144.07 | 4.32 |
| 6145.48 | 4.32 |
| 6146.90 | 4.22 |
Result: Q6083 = 4.31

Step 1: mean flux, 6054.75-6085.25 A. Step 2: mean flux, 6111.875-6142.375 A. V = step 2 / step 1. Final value 0.98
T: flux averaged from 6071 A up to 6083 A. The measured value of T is 4.31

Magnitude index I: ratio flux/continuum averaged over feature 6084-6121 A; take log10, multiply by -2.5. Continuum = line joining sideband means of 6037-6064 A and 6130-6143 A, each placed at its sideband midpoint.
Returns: 0.00 mag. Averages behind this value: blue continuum 4.35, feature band 4.27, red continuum 4.24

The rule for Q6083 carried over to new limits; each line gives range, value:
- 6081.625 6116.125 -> 4.27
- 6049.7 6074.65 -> 4.3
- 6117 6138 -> 4.23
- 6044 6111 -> 4.3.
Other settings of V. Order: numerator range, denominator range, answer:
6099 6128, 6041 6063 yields 0.98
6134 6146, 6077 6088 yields 0.98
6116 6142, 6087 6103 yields 0.98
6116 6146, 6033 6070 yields 0.98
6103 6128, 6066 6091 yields 0.99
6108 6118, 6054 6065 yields 0.99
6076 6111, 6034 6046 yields 0.98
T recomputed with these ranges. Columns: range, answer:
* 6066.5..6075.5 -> 4.27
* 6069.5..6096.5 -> 4.29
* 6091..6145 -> 4.25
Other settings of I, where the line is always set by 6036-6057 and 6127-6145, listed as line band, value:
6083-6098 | 0.008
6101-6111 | 0.007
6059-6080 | 0.010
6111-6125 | 0.016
